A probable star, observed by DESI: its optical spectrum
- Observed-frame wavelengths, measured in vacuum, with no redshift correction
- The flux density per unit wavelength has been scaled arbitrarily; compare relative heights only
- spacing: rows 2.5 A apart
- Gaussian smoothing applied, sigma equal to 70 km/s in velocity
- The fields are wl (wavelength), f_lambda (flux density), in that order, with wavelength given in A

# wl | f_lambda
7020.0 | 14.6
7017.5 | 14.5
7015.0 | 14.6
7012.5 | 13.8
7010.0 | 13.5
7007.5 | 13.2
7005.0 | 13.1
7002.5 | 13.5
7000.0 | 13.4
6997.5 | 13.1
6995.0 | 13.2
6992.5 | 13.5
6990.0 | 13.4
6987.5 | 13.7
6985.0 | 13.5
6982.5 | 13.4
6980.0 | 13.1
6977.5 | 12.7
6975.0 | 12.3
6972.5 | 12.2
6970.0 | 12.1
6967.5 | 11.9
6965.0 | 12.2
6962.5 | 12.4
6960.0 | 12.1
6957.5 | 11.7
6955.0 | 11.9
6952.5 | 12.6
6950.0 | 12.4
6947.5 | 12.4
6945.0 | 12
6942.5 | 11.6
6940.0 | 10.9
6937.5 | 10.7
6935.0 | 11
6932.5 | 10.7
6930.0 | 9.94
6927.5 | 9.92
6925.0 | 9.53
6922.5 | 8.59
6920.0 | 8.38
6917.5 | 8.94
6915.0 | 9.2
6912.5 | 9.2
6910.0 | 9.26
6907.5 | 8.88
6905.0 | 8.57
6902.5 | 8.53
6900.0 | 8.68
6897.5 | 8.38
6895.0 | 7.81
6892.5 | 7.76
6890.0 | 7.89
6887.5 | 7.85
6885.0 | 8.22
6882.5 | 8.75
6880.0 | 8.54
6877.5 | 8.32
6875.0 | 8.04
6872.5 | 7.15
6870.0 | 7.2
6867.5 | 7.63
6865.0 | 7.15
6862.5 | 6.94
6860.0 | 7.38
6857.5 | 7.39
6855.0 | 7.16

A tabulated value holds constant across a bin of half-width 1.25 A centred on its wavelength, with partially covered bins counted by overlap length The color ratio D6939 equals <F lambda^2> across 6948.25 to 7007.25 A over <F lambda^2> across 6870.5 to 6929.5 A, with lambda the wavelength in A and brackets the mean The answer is 1.53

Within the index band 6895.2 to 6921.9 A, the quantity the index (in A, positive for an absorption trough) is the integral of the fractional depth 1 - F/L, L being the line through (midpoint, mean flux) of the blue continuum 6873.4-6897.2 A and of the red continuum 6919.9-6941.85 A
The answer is 1.07 A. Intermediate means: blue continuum 8.13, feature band 8.76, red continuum 10.1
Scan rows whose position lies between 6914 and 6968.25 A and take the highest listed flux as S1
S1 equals 12.6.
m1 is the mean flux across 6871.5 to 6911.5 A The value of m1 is 8.3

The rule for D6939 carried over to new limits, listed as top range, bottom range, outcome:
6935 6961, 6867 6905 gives 1.49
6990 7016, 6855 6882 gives 1.85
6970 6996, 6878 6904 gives 1.63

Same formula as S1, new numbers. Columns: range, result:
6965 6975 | 12.3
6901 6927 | 9.53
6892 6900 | 8.68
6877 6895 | 8.75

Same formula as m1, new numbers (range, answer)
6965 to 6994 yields 12.9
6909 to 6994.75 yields 11.5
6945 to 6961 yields 12.2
